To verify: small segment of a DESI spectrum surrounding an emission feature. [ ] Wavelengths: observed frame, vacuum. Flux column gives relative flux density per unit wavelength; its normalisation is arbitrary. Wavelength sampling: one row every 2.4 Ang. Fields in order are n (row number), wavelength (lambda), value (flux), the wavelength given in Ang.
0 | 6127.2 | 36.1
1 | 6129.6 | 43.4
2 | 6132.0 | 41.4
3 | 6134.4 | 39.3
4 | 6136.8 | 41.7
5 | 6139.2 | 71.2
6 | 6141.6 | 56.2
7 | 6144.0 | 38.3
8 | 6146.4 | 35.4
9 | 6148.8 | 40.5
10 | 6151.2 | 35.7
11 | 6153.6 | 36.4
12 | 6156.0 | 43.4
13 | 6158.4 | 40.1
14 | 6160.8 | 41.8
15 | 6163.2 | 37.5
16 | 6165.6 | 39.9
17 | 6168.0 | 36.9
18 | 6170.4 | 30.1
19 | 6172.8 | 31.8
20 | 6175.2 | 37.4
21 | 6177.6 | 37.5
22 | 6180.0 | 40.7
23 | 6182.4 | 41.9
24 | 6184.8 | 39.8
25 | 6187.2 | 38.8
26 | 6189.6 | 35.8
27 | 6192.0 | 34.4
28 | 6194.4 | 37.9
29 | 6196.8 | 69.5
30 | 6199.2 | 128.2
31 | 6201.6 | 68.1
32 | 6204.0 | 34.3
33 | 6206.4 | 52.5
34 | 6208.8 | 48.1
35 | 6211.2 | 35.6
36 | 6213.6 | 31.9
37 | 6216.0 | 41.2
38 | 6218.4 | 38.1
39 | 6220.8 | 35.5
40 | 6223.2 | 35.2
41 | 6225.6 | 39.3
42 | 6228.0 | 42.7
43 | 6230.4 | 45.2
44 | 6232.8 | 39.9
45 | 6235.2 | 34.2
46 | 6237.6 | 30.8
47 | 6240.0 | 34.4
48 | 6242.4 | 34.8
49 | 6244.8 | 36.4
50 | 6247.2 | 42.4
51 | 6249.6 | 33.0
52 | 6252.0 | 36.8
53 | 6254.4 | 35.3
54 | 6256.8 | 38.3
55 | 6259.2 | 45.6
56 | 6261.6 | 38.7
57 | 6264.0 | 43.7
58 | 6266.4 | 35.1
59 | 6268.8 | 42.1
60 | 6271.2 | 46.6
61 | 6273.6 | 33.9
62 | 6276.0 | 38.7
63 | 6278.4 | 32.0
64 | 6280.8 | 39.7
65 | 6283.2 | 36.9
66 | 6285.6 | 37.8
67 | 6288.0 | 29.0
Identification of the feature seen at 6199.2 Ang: [O III]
